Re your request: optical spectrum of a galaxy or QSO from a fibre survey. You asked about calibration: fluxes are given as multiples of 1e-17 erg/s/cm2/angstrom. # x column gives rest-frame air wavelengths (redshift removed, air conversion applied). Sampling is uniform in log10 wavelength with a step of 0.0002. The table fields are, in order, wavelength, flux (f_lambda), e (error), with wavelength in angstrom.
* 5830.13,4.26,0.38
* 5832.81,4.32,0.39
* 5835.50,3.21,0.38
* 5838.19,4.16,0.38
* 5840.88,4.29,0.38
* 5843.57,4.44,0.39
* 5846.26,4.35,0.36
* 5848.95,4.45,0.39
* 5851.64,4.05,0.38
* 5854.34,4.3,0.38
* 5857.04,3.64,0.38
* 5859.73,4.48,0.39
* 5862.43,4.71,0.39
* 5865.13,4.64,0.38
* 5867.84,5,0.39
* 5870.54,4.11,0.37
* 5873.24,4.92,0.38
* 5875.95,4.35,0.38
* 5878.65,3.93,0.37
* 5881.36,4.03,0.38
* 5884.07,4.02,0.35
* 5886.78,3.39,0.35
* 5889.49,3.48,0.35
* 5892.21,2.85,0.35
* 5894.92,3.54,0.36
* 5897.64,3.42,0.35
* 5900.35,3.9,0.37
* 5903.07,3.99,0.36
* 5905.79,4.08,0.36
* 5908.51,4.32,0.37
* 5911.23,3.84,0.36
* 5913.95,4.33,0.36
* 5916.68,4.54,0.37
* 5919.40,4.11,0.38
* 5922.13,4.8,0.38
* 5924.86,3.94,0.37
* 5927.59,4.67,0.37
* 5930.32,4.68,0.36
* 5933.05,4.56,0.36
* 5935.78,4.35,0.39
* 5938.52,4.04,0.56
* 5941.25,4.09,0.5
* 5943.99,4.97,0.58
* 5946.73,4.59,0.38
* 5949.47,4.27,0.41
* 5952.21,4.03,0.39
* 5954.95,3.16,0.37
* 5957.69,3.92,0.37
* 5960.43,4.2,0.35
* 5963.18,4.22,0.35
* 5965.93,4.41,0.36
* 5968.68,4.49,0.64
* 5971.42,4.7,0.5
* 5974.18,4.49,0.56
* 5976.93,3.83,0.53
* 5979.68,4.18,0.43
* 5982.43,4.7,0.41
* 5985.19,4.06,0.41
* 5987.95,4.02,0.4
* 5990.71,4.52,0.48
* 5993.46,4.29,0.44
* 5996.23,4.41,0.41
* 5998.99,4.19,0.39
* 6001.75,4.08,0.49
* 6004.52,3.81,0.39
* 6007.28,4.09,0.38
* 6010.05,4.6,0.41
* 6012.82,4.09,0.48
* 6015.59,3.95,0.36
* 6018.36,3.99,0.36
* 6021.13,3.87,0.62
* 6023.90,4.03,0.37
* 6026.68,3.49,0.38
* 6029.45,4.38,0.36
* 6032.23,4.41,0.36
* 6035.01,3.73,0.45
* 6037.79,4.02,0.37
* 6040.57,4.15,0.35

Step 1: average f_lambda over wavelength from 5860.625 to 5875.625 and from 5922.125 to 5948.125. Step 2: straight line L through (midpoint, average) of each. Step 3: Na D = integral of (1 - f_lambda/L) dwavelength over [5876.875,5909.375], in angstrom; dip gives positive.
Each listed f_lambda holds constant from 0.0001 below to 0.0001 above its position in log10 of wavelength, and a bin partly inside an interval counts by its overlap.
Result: 5.9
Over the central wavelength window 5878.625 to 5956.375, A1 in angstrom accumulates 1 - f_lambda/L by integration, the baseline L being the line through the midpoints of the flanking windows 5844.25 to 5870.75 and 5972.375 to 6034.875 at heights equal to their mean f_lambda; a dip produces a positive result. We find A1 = 3.97 angstrom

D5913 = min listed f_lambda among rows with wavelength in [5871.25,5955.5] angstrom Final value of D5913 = 2.85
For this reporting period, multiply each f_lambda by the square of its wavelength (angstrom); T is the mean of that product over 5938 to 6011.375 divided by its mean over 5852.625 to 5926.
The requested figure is 1.06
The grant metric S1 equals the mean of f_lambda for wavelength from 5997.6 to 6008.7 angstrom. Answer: 4.05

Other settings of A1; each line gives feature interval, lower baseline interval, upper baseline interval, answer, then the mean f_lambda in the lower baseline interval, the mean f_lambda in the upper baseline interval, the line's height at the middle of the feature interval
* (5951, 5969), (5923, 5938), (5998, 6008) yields 1.0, 4.43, 4.04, 4.27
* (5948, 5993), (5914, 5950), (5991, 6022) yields 0.8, 4.43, 4.14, 4.28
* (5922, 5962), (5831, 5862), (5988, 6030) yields -1.3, 4.17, 4.11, 4.14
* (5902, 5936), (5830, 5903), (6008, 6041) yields -2.1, 4.08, 4.06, 4.07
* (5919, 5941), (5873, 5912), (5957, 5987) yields -1.8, 3.84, 4.3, 4.06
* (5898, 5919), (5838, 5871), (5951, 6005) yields 0.9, 4.37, 4.19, 4.29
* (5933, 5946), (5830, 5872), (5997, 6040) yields -0.7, 4.28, 4.06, 4.16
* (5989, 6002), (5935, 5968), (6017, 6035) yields -0.7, 4.19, 4.01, 4.08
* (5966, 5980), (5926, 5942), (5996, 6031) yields -0.4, 4.4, 4.07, 4.24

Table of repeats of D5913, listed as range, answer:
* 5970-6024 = 3.81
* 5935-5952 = 4.04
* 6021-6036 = 3.49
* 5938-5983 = 3.16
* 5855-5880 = 3.64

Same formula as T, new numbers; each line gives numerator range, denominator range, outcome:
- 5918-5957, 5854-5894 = 1.07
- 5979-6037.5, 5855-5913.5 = 1.07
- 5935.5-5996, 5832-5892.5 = 1.06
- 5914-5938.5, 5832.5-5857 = 1.10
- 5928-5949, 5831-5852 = 1.11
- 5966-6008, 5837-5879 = 1.02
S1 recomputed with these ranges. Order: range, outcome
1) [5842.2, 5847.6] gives 4.4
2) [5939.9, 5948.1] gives 4.55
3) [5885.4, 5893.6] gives 3.24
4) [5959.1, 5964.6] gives 4.21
